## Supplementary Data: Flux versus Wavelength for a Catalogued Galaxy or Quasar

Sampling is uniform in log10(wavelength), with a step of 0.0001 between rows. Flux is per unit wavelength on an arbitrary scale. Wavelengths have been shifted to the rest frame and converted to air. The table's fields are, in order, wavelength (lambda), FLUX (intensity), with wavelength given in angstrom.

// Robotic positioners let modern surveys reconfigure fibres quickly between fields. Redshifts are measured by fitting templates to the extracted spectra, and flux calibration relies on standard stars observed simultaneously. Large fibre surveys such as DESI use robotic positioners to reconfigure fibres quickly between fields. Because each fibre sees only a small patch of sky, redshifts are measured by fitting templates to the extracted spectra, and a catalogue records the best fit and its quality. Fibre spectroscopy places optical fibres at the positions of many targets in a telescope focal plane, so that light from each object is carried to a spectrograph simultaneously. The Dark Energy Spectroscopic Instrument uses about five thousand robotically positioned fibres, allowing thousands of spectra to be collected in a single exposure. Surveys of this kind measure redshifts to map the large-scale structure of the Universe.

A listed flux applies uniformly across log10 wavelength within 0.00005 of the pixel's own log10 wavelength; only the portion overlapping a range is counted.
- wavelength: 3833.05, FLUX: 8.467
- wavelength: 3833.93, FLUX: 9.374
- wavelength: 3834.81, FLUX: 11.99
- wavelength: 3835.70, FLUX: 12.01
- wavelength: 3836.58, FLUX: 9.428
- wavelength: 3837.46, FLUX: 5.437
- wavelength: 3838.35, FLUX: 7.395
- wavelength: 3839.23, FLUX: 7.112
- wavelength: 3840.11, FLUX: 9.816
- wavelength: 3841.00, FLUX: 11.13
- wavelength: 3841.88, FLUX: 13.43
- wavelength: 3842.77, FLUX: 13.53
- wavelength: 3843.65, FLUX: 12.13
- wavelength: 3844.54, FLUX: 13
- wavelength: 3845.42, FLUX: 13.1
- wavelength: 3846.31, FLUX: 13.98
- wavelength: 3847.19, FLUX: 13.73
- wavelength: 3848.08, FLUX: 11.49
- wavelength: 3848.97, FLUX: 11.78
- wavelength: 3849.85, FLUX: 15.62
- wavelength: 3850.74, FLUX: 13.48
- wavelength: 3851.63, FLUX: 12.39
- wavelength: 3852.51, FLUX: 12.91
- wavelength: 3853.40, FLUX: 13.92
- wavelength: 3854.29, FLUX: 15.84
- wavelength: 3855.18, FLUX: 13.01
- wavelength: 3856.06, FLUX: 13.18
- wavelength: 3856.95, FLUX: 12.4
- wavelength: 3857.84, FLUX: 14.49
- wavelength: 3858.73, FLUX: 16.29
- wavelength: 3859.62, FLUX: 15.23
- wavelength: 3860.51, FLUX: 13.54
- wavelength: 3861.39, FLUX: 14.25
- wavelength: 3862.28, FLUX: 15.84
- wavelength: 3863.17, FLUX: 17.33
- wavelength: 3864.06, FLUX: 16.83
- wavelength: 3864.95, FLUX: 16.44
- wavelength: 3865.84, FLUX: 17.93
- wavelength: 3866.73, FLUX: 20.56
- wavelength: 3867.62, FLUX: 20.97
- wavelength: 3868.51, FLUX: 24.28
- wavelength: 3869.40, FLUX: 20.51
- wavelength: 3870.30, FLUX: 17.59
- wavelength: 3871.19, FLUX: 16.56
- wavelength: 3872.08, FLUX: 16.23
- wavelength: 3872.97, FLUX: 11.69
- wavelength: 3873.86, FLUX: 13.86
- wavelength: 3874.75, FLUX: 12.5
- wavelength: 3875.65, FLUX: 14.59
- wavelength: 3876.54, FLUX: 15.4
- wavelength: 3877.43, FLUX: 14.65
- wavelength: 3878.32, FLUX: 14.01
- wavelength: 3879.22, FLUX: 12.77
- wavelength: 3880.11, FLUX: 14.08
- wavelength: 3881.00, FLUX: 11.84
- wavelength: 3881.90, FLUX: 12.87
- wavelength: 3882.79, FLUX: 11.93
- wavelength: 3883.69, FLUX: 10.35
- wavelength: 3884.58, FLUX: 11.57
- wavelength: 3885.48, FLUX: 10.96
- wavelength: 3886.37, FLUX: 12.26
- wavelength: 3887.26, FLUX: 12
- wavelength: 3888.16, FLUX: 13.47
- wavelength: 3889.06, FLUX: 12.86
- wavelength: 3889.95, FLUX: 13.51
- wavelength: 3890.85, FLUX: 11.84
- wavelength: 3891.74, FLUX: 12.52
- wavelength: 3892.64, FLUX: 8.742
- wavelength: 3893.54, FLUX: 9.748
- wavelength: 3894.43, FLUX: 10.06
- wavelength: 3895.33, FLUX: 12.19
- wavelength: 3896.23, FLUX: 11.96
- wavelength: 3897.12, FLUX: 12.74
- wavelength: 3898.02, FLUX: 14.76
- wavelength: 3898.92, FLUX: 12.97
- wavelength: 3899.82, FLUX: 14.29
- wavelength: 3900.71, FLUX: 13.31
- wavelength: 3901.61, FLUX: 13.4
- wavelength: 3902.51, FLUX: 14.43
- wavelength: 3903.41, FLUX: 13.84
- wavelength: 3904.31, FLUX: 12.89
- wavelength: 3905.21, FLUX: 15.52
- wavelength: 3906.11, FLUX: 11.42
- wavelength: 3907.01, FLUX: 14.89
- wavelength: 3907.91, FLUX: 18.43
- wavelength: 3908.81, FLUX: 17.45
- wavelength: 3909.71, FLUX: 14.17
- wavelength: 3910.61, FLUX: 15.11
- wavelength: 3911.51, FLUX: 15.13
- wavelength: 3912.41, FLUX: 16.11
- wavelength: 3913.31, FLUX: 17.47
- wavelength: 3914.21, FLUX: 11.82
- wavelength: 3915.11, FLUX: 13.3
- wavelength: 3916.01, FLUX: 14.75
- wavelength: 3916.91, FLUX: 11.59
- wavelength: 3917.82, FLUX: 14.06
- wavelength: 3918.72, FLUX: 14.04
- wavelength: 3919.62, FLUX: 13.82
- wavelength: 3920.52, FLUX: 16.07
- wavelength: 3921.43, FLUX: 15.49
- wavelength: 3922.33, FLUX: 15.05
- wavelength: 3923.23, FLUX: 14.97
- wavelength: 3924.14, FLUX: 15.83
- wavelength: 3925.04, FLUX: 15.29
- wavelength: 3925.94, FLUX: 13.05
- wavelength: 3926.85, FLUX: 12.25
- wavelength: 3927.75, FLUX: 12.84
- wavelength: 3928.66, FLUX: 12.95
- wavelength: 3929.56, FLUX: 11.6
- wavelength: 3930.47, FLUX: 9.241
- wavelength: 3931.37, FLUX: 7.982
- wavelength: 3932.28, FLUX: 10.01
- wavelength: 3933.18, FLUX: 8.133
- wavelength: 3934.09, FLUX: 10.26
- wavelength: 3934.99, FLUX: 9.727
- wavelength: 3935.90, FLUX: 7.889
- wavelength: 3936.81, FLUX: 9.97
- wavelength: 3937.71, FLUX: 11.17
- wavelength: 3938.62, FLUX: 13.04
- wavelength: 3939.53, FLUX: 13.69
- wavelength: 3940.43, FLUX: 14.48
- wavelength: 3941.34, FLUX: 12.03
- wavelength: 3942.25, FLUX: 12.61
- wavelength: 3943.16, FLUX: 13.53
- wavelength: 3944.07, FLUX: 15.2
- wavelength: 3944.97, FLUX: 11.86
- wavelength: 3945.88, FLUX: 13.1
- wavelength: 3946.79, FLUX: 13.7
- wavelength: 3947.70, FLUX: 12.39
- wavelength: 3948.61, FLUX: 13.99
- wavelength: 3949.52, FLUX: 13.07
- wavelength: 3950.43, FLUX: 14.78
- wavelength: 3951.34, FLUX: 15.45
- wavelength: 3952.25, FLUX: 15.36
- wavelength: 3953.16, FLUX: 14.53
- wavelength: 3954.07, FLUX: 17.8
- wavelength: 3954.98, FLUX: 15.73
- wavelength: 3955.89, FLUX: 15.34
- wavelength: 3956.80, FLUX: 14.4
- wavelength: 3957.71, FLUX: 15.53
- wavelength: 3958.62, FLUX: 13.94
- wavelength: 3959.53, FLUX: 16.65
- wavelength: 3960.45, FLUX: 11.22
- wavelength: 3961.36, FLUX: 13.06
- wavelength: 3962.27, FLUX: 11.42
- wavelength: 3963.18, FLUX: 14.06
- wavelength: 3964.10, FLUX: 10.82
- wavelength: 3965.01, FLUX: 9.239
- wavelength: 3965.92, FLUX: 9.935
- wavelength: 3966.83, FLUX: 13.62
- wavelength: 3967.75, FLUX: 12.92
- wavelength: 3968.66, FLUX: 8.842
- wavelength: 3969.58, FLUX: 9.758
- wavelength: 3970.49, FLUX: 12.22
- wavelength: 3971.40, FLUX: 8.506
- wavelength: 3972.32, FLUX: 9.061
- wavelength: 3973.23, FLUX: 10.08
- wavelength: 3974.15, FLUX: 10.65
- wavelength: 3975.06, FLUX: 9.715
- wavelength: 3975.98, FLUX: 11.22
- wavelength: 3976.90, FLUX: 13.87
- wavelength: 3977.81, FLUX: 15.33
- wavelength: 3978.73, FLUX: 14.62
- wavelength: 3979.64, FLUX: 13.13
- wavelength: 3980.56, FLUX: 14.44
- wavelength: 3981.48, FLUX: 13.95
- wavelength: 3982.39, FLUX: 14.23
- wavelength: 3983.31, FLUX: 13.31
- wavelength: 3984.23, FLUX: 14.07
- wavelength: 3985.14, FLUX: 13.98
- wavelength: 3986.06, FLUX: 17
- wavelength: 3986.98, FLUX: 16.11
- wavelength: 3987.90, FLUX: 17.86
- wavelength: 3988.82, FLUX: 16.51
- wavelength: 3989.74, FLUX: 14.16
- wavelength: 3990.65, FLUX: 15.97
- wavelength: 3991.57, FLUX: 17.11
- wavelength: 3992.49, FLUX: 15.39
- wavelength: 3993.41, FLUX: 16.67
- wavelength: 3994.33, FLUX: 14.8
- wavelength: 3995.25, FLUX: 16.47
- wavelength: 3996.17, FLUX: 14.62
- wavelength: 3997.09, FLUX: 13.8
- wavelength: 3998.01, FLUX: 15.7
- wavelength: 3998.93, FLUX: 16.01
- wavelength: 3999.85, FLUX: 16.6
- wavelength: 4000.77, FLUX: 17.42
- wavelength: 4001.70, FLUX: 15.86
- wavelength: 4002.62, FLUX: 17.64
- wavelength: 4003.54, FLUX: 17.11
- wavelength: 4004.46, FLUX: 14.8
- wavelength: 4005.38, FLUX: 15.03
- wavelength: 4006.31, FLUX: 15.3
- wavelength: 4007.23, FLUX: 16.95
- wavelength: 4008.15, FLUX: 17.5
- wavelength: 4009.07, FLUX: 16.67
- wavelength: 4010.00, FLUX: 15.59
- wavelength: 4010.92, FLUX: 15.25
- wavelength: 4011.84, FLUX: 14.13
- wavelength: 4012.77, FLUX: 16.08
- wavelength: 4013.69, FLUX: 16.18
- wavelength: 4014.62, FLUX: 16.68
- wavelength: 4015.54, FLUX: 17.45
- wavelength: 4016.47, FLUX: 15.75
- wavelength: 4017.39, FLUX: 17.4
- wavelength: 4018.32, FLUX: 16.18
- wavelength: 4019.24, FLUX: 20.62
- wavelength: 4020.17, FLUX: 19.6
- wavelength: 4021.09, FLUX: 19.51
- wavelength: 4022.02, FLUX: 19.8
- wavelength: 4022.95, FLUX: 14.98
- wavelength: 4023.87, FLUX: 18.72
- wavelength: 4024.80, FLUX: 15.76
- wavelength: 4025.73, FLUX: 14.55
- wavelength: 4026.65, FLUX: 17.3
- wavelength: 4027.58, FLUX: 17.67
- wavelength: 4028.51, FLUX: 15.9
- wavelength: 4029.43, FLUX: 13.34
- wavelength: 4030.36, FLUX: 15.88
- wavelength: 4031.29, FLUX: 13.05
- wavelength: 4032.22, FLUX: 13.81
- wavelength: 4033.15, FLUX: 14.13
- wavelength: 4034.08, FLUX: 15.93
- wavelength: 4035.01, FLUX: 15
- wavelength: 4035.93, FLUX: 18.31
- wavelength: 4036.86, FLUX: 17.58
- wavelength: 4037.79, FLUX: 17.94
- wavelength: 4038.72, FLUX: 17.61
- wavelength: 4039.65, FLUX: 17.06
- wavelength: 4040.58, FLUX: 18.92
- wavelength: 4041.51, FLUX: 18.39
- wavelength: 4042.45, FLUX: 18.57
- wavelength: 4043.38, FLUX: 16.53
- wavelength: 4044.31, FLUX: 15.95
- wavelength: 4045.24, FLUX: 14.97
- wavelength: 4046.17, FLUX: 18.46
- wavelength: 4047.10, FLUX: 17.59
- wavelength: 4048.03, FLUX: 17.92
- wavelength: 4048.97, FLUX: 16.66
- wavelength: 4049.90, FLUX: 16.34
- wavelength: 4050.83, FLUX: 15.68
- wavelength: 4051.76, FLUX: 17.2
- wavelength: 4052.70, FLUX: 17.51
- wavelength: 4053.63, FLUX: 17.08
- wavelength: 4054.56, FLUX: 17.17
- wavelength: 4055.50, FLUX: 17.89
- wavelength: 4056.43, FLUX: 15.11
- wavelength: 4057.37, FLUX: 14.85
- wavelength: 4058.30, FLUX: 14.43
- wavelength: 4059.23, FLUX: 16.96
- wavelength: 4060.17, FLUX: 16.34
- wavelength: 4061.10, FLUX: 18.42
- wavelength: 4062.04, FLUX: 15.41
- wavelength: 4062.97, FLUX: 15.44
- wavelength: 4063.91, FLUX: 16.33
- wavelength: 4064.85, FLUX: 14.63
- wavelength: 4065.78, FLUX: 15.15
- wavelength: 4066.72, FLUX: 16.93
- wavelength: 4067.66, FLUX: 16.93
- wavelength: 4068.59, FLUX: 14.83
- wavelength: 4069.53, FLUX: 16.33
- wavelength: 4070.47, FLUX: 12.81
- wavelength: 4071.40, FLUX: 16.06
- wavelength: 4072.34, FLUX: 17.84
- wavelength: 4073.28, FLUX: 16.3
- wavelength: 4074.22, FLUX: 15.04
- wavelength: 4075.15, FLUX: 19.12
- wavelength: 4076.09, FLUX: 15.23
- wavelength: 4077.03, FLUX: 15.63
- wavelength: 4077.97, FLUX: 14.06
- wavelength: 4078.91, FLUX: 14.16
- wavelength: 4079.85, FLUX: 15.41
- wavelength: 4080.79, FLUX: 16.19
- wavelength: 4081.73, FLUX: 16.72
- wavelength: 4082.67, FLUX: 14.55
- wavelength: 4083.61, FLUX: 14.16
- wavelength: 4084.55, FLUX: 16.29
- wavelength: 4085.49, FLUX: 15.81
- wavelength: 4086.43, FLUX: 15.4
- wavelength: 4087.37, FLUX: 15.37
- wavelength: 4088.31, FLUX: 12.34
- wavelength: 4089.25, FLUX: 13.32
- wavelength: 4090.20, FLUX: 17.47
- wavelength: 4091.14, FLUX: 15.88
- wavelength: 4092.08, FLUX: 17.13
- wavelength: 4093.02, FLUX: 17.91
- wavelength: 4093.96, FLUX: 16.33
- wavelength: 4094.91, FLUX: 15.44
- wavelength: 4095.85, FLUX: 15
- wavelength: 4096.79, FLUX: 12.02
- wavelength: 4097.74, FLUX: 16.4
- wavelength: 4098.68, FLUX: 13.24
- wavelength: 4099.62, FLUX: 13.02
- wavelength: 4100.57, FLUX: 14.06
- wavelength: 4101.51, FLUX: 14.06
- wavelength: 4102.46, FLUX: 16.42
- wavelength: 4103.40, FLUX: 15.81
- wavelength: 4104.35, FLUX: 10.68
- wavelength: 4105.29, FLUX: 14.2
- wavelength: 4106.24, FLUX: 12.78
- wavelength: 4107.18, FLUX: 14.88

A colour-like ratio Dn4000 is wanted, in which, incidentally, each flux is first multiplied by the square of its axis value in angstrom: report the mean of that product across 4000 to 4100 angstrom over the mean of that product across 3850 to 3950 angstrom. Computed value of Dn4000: 1.3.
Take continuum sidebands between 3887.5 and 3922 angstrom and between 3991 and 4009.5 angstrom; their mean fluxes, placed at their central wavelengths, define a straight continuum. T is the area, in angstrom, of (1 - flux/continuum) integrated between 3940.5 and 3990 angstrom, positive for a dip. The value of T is 6.0 angstrom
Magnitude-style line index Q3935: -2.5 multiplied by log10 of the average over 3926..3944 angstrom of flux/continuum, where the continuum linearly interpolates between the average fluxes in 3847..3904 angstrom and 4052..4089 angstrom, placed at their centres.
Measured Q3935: 0.27 mag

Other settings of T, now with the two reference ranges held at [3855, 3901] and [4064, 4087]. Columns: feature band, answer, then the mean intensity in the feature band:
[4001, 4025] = -2.6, 16.8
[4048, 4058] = -0.7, 16.6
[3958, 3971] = 2.5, 12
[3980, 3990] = -0.1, 15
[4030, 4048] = -1.5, 16.7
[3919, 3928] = 0.0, 14.5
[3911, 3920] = 0.1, 14.2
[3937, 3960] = 1.0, 14.1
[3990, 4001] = -0.6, 15.8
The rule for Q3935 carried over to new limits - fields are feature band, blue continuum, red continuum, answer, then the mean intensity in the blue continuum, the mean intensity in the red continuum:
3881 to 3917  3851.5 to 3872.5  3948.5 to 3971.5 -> 0.14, 16.3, 13.2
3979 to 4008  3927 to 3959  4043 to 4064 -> -0.08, 12.8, 16.5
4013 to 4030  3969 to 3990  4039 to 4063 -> -0.12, 13.2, 16.8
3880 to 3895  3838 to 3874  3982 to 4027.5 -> 0.26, 14.5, 16.3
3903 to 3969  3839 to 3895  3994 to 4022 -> 0.14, 13.9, 16.5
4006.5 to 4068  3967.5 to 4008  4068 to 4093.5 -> -0.11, 14.3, 15.6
